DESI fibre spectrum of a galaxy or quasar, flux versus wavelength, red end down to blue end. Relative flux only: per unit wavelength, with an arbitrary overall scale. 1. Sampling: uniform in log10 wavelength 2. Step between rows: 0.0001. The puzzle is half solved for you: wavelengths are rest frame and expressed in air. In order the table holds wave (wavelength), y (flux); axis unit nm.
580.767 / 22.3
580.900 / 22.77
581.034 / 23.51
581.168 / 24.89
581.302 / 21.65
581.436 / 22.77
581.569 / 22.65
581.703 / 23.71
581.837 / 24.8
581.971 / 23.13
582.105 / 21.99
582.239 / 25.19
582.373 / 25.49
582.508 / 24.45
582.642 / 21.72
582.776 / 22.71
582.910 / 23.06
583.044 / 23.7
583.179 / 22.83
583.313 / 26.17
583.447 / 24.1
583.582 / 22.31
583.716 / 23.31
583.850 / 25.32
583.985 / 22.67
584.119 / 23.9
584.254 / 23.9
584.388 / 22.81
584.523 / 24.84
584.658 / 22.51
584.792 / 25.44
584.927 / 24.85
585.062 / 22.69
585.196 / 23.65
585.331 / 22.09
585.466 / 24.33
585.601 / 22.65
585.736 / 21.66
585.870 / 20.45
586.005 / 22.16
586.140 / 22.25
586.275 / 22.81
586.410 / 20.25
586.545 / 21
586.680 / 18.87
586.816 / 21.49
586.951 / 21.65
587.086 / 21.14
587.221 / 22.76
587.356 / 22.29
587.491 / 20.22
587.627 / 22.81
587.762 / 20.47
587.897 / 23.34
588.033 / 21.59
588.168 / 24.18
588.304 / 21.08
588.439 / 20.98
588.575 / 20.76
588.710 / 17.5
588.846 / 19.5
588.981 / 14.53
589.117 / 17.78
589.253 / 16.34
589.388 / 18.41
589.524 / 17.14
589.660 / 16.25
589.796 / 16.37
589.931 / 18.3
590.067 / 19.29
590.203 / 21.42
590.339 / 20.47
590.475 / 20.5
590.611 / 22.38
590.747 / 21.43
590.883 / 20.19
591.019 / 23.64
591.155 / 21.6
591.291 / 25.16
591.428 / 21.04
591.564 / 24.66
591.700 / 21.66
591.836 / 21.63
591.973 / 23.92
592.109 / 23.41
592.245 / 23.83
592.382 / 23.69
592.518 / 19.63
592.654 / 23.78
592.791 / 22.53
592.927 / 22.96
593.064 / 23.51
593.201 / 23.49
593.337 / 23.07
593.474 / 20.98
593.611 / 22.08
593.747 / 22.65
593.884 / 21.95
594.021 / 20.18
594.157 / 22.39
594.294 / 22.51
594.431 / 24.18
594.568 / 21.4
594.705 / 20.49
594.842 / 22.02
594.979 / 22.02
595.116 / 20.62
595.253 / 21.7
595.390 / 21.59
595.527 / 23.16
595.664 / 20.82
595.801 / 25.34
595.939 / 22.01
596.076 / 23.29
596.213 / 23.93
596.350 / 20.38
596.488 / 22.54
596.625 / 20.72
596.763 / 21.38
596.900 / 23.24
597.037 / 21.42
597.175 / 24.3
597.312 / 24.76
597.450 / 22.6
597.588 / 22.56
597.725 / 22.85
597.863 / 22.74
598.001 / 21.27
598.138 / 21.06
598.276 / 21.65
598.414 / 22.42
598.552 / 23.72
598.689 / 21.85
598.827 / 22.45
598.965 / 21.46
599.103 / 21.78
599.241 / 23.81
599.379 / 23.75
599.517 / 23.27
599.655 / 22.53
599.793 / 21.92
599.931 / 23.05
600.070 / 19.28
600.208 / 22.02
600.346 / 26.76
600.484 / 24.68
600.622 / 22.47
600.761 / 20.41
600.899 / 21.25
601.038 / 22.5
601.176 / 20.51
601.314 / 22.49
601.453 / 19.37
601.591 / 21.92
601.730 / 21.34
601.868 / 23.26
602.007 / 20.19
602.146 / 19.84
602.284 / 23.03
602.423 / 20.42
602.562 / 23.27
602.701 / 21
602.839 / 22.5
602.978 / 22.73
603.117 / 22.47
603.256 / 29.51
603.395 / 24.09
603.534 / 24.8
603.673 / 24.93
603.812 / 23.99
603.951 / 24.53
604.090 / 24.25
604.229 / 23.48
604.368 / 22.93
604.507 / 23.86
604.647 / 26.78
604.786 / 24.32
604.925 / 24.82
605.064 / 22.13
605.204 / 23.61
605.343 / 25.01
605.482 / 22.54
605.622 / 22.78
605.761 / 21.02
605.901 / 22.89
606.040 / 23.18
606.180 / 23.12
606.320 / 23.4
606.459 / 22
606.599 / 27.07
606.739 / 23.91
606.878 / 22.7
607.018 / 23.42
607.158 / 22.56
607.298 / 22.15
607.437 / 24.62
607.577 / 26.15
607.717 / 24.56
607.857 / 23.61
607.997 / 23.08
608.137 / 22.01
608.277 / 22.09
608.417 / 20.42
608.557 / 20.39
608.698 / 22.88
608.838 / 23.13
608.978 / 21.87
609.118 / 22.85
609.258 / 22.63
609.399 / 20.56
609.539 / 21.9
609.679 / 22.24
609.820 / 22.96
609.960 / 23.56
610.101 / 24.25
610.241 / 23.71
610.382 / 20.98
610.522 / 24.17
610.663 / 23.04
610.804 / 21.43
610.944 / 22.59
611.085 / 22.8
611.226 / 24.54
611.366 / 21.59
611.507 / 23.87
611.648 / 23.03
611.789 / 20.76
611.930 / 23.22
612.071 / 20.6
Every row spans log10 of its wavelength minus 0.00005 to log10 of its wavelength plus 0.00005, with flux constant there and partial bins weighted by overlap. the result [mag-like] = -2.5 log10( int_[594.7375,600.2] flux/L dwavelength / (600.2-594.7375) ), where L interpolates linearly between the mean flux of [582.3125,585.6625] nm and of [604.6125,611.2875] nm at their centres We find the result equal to 0.05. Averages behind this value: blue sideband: 23.7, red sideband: 23.1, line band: 22.3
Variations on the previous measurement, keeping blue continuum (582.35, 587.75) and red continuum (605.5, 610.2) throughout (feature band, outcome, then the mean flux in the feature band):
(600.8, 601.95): 0.065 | 21.5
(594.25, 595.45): 0.049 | 21.8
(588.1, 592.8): 0.106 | 20.7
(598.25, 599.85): 0.013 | 22.6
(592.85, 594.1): 0.024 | 22.3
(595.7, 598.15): 0.012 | 22.6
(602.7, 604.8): -0.062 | 24.2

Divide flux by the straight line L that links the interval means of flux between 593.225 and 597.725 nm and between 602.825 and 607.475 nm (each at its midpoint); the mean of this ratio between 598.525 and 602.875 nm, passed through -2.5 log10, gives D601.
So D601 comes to 0.047 mag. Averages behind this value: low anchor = 22.3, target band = 22.1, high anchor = 23.8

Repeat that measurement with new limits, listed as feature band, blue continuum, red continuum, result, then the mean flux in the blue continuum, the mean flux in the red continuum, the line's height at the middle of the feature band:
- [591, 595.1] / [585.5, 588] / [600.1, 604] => -0.022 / 21.6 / 22.7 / 22.1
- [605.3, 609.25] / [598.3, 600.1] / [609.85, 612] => -0.013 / 22.4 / 22.9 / 22.8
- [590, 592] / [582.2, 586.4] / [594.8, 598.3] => 0.044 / 23.4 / 22.3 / 22.8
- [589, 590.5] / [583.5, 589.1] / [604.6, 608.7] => 0.216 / 22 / 23.3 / 22.2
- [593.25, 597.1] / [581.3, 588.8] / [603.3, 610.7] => 0.042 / 22.7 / 23.3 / 23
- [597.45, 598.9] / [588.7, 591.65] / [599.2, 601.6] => -0.025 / 19.8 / 22.3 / 21.8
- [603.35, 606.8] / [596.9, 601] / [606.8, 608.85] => -0.047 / 22.6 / 22.9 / 22.8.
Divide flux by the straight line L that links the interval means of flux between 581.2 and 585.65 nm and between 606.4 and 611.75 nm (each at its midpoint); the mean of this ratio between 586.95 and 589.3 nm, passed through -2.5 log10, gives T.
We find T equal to 0.15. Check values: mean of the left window 23.6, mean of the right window 22.9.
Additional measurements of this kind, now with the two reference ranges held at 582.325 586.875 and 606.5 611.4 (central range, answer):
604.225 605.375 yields -0.05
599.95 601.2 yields 0.03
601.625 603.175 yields 0.05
